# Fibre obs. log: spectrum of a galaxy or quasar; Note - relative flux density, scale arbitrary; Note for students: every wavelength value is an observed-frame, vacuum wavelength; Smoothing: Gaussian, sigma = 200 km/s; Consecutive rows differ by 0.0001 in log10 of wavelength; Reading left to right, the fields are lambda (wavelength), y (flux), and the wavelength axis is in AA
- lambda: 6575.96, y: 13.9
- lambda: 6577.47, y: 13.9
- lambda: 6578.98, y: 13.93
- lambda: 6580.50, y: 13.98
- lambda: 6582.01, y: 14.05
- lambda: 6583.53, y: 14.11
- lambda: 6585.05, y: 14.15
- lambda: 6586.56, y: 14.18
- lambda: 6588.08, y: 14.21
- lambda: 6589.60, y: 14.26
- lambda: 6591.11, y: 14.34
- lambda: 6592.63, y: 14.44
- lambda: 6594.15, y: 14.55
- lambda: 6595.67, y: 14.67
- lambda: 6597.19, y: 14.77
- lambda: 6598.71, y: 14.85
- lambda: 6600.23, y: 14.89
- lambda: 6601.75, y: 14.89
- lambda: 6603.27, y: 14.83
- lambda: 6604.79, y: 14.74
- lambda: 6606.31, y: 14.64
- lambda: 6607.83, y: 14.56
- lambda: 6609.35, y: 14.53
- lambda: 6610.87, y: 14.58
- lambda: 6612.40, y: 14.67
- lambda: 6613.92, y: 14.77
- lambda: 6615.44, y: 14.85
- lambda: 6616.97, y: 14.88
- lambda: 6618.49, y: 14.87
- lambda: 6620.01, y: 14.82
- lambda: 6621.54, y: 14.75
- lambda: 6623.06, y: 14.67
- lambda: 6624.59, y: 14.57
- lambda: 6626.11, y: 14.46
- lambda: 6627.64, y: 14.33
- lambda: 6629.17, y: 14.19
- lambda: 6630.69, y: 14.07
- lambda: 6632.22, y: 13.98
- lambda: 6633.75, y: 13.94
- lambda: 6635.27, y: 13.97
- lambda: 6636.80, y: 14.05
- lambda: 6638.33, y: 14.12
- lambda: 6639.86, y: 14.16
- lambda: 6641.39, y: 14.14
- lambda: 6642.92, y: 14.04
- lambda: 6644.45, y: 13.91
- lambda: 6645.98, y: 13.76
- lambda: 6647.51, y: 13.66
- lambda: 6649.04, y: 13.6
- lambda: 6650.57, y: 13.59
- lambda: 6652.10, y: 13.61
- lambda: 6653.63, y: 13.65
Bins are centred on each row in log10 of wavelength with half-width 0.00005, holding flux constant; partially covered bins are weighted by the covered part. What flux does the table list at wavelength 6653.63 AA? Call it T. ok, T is 13.65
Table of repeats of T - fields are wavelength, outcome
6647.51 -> 13.66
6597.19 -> 14.77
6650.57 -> 13.59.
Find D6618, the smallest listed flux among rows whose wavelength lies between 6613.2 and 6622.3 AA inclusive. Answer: 14.75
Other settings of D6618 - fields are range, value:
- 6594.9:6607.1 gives 14.64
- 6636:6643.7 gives 14.04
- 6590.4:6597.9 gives 14.34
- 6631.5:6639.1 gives 13.94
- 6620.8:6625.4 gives 14.57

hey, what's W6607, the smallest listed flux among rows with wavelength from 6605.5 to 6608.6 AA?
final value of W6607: 14.56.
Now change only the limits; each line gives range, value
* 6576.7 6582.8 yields 13.9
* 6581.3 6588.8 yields 14.05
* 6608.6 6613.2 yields 14.53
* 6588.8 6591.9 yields 14.26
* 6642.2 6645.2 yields 13.91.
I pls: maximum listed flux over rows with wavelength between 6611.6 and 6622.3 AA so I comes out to 14.88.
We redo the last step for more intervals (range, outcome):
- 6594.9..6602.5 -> 14.89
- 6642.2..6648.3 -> 14.04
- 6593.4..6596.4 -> 14.67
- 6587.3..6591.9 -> 14.34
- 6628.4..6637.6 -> 14.19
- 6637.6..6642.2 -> 14.16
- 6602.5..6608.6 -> 14.83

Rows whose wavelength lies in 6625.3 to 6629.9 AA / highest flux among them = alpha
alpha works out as 14.46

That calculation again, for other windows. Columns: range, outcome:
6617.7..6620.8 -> 14.87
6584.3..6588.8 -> 14.21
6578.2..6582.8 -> 14.05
